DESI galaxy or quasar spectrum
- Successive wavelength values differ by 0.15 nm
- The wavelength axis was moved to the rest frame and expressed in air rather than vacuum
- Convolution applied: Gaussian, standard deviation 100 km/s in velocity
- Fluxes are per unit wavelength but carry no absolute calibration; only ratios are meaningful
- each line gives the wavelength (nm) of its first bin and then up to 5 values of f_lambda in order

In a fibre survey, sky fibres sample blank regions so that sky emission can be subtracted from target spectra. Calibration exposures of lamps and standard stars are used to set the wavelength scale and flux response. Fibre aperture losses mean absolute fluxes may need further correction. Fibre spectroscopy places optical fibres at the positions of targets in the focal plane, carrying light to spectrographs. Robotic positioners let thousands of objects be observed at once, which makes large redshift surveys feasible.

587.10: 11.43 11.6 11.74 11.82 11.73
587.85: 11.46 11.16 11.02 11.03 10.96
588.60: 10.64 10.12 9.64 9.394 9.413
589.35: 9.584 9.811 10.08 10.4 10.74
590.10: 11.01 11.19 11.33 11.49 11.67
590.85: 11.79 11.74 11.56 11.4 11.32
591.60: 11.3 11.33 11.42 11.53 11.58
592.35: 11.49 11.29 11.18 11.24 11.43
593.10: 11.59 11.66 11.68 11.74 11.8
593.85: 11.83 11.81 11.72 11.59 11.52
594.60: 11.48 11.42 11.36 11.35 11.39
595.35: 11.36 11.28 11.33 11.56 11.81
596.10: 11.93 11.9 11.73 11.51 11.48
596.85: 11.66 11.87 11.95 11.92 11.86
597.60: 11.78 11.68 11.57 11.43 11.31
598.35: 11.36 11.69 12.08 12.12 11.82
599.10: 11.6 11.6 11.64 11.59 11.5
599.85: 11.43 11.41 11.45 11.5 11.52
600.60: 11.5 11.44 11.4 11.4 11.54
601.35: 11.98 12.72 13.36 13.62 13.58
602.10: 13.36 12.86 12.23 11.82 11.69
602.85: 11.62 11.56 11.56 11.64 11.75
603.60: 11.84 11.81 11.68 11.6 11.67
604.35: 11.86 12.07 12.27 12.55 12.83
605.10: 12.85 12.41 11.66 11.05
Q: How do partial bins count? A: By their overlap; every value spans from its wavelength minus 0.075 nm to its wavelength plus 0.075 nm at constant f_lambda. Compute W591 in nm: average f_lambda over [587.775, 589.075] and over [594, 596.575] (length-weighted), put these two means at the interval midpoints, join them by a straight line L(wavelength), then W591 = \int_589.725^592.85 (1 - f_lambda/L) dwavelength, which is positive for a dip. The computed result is -0.09 nm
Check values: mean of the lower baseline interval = 10.6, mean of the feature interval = 11.3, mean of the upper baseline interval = 11.6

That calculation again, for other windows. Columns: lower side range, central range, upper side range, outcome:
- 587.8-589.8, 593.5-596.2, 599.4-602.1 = -0.102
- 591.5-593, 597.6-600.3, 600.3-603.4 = 0.063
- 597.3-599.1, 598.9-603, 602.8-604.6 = -0.086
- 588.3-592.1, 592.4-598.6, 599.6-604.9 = -0.141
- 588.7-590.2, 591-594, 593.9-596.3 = -0.181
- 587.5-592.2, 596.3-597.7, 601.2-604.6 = -0.017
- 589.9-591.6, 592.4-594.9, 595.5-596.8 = -0.007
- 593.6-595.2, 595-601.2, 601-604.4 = 0.115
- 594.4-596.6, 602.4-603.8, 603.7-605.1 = 0.032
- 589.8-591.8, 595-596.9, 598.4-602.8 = 0.018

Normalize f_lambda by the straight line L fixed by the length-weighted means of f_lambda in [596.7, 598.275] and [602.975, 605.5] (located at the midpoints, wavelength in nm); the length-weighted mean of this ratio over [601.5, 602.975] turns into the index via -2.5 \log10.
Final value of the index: -0.07 mag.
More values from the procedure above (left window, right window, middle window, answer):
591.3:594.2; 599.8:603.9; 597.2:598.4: 0.014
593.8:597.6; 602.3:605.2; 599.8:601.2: 0.034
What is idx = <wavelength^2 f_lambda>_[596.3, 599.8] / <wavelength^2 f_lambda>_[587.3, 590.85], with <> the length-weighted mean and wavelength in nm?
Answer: 1.1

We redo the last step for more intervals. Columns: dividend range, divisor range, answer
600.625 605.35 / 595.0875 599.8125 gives 1.06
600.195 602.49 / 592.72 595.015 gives 1.08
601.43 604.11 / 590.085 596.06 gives 1.10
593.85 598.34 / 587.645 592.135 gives 1.09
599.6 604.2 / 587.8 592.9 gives 1.13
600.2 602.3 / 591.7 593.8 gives 1.10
